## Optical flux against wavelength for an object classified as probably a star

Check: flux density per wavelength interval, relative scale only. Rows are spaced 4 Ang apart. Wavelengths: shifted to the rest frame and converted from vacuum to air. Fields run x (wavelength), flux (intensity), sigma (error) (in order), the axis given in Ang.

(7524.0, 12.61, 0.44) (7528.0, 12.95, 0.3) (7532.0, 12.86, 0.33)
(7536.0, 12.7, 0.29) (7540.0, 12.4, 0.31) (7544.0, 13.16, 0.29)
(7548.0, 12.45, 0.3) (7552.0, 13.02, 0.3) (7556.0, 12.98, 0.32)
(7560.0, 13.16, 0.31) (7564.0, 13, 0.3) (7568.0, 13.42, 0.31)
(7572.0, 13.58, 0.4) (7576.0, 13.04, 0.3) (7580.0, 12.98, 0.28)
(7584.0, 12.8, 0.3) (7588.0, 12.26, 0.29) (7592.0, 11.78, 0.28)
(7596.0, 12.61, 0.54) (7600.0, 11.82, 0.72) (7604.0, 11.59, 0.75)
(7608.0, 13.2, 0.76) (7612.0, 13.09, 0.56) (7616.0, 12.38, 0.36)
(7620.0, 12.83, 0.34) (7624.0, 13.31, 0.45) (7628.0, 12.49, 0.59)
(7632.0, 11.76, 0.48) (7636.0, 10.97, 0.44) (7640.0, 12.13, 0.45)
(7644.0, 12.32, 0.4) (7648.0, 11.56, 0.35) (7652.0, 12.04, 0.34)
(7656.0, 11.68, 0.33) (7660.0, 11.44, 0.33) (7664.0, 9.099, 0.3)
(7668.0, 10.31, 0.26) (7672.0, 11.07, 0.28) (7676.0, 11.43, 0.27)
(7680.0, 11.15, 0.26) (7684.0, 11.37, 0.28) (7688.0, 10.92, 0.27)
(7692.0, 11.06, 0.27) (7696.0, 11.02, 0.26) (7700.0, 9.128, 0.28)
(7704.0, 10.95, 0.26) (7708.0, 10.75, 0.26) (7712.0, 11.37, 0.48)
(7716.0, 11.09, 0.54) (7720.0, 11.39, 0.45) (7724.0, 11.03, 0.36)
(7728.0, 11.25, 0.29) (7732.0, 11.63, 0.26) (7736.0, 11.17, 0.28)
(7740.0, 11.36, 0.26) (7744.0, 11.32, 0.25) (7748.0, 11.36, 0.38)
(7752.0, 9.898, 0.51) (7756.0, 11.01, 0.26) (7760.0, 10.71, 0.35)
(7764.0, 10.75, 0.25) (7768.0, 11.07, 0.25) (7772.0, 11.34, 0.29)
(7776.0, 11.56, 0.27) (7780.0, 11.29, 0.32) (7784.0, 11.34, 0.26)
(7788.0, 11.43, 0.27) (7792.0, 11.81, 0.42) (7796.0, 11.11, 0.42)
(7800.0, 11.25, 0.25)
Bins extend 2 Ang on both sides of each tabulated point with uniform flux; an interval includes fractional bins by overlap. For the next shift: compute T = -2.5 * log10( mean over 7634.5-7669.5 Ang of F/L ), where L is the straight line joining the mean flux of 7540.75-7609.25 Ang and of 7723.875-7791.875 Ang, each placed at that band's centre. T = 0.073 mag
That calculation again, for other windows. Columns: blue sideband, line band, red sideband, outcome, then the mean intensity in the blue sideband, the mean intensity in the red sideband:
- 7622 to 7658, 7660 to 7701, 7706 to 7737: 0.09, 12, 11.2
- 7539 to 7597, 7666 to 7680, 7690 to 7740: 0.05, 12.9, 11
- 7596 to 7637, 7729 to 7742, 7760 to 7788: 0.01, 12.4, 11.2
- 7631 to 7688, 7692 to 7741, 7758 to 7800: 0.03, 11.3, 11.2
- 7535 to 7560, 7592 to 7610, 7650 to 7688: -0.02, 12.8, 11.1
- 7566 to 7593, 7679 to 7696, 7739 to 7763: 0.05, 12.9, 10.9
